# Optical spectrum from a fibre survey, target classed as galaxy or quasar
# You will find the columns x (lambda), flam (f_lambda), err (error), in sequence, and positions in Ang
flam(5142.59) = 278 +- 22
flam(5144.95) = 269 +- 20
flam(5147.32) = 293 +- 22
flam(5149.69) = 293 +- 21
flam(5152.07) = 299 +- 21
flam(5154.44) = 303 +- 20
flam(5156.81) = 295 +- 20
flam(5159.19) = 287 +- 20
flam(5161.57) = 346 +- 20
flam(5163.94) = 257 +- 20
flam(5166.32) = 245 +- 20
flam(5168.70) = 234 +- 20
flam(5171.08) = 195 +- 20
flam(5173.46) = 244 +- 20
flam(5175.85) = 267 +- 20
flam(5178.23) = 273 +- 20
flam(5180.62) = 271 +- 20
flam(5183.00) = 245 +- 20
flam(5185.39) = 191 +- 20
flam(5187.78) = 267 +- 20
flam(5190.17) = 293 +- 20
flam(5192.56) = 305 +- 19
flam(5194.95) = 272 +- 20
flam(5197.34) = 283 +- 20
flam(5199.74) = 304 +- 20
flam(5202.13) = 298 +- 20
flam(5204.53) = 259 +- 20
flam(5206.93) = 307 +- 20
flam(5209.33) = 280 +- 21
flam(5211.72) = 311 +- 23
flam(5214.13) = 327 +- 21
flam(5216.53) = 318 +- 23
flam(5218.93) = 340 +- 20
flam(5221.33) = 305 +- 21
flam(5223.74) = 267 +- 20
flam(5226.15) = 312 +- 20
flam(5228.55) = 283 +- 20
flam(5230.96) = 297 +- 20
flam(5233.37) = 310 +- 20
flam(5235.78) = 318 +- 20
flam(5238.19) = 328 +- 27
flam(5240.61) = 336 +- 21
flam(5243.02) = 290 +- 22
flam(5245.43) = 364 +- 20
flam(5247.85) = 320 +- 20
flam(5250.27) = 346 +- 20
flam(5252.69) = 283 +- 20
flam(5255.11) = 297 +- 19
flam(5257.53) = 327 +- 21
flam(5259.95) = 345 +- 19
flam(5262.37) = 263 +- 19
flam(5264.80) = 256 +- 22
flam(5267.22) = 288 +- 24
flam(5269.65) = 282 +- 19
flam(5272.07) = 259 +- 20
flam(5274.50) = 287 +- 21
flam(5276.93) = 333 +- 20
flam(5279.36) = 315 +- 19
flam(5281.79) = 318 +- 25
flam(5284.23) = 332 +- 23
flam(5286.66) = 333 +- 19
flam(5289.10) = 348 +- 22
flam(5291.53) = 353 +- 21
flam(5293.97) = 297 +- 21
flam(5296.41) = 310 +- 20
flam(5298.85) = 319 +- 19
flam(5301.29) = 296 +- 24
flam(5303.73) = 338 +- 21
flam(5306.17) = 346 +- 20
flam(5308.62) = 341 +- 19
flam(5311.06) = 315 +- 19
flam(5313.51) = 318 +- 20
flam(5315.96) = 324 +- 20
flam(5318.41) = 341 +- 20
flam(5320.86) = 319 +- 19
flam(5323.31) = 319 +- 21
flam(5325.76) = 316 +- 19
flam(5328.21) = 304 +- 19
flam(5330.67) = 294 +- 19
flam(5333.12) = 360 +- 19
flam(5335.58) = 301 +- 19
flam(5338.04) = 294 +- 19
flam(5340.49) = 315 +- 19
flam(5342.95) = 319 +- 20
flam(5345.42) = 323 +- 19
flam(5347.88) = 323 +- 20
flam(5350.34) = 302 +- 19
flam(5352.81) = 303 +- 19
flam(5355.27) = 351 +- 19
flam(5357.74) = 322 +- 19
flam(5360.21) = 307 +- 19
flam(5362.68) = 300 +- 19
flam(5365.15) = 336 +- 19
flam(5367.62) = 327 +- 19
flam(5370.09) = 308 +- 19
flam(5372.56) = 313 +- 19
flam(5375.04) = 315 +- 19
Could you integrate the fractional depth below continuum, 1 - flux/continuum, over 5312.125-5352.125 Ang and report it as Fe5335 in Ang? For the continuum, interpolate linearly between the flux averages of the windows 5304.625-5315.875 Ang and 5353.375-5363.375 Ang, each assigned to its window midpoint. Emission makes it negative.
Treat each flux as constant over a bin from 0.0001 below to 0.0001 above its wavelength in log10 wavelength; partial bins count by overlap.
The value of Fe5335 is 1.0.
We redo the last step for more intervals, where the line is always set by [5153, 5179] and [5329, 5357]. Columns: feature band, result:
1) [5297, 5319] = -1.32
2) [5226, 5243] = -1.40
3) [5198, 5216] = -1.22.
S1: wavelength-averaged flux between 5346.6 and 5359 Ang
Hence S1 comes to 320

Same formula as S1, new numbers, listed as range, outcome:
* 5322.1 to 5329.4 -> 313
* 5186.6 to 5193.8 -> 288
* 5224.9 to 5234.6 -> 300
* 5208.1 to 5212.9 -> 296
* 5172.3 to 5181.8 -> 264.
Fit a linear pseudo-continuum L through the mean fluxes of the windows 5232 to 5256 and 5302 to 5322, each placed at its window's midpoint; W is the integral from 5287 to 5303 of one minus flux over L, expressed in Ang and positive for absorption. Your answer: 0.25 Ang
